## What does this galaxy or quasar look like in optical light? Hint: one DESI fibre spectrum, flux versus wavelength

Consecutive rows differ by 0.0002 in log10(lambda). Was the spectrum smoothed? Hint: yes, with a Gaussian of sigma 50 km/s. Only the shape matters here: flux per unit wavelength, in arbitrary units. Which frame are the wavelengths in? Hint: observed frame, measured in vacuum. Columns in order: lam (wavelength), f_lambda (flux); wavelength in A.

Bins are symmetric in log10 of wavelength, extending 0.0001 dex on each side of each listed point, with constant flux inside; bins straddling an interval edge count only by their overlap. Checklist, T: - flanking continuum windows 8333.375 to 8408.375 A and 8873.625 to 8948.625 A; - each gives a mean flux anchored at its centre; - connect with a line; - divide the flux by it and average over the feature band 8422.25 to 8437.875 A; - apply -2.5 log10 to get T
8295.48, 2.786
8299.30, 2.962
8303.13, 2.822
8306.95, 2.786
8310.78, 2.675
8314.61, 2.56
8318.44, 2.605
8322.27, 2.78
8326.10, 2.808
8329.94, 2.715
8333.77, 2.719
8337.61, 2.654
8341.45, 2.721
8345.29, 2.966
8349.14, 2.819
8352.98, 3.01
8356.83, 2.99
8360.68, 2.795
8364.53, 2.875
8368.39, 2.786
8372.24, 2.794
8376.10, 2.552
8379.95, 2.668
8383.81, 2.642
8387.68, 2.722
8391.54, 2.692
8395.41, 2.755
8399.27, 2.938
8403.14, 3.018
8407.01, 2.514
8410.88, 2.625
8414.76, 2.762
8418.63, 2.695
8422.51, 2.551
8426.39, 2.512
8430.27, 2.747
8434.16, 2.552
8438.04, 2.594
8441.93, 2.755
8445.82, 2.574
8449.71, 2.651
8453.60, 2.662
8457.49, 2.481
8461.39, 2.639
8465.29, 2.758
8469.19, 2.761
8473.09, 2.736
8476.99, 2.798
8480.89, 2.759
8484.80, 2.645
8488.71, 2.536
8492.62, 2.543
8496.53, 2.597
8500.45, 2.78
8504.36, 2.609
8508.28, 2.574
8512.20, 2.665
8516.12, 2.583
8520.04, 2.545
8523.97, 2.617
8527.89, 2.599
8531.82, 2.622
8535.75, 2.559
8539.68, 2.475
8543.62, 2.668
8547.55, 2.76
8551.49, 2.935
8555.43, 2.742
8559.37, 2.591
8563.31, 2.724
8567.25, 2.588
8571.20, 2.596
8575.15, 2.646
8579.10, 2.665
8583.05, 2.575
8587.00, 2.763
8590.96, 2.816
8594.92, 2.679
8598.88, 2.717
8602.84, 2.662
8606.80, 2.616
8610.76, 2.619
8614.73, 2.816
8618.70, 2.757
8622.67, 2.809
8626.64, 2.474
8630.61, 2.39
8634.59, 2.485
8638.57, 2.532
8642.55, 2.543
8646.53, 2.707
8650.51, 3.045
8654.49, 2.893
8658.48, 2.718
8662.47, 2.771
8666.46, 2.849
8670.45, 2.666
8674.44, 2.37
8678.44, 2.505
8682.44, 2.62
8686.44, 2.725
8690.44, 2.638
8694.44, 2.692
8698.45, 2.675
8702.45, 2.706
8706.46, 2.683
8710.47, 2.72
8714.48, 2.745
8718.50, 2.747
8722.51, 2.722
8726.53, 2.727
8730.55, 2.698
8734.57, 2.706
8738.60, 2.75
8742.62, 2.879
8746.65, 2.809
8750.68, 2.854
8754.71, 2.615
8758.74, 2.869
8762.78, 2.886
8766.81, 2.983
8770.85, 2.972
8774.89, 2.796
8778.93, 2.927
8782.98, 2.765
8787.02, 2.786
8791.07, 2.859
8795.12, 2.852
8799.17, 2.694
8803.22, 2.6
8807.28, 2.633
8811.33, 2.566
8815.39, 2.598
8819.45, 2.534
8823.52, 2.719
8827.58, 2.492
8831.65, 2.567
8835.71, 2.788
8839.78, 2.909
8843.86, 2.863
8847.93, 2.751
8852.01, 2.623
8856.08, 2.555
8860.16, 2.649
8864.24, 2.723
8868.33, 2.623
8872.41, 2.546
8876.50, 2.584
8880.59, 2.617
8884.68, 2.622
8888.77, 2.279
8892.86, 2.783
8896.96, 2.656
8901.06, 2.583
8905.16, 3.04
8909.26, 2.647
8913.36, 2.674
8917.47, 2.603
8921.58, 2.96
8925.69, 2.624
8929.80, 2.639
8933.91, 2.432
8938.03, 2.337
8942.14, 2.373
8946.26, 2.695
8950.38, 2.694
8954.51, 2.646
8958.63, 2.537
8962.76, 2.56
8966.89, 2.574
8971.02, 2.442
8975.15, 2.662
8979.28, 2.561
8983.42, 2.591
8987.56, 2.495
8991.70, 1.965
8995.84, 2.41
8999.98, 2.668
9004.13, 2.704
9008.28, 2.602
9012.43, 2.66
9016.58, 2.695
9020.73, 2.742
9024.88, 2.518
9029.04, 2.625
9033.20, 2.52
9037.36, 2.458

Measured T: 0.07 mag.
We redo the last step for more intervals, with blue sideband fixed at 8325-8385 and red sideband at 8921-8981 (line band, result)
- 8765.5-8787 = -0.09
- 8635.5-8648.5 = 0.04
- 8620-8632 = 0.05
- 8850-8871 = -0.01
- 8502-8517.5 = 0.05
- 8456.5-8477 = 0.02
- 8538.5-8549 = 0.03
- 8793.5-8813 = -0.02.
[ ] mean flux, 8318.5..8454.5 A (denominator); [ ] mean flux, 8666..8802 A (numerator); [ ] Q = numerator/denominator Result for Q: 1.0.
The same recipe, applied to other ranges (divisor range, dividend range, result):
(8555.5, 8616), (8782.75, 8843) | 1.01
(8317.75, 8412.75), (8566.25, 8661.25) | 0.97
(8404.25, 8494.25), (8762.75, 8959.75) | 1.01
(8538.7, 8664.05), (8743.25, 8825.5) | 1.03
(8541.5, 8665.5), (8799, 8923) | 0.99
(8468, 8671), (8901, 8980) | 0.98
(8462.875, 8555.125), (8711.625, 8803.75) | 1.05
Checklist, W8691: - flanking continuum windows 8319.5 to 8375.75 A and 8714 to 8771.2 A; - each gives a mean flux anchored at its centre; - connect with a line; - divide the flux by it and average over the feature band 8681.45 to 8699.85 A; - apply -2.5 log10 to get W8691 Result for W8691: 0.049 mag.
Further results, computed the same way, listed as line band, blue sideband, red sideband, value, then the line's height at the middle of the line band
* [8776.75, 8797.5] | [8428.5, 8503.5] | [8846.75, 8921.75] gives -0.07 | 2.65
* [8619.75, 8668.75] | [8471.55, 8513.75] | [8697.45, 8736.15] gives 0.00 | 2.7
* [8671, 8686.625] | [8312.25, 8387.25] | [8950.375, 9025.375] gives 0.05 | 2.66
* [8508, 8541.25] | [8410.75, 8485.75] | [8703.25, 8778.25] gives 0.05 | 2.7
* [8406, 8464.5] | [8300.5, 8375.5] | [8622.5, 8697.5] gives 0.05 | 2.74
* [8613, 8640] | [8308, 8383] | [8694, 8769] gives 0.06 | 2.76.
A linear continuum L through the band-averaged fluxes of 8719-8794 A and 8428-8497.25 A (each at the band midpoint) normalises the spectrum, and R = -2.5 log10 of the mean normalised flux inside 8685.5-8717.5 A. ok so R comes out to 0.03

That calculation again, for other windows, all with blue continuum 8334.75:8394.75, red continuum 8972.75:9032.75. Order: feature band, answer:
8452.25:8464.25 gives 0.06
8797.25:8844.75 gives -0.01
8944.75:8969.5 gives -0.01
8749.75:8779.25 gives -0.09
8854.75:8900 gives 0.00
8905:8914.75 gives -0.06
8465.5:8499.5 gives 0.02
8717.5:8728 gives -0.03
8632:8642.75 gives 0.07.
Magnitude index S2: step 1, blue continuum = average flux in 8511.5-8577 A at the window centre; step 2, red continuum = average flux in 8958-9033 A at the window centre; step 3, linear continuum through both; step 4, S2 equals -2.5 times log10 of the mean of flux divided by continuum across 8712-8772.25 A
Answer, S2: -0.08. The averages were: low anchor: 2.64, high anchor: 2.56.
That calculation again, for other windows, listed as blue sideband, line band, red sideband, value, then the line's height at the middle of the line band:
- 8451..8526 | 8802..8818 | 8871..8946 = 0.01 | 2.62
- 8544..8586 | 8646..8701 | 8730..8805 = 0.02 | 2.75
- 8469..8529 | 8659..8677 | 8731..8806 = 0.03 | 2.75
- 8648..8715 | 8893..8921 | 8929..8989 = -0.06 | 2.58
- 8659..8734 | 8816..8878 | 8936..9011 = -0.03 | 2.6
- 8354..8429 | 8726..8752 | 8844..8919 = -0.04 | 2.67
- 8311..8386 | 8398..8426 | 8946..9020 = 0.01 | 2.74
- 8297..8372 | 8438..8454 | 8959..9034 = 0.04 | 2.75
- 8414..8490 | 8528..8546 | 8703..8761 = 0.04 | 2.69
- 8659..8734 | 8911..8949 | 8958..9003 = -0.03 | 2.53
